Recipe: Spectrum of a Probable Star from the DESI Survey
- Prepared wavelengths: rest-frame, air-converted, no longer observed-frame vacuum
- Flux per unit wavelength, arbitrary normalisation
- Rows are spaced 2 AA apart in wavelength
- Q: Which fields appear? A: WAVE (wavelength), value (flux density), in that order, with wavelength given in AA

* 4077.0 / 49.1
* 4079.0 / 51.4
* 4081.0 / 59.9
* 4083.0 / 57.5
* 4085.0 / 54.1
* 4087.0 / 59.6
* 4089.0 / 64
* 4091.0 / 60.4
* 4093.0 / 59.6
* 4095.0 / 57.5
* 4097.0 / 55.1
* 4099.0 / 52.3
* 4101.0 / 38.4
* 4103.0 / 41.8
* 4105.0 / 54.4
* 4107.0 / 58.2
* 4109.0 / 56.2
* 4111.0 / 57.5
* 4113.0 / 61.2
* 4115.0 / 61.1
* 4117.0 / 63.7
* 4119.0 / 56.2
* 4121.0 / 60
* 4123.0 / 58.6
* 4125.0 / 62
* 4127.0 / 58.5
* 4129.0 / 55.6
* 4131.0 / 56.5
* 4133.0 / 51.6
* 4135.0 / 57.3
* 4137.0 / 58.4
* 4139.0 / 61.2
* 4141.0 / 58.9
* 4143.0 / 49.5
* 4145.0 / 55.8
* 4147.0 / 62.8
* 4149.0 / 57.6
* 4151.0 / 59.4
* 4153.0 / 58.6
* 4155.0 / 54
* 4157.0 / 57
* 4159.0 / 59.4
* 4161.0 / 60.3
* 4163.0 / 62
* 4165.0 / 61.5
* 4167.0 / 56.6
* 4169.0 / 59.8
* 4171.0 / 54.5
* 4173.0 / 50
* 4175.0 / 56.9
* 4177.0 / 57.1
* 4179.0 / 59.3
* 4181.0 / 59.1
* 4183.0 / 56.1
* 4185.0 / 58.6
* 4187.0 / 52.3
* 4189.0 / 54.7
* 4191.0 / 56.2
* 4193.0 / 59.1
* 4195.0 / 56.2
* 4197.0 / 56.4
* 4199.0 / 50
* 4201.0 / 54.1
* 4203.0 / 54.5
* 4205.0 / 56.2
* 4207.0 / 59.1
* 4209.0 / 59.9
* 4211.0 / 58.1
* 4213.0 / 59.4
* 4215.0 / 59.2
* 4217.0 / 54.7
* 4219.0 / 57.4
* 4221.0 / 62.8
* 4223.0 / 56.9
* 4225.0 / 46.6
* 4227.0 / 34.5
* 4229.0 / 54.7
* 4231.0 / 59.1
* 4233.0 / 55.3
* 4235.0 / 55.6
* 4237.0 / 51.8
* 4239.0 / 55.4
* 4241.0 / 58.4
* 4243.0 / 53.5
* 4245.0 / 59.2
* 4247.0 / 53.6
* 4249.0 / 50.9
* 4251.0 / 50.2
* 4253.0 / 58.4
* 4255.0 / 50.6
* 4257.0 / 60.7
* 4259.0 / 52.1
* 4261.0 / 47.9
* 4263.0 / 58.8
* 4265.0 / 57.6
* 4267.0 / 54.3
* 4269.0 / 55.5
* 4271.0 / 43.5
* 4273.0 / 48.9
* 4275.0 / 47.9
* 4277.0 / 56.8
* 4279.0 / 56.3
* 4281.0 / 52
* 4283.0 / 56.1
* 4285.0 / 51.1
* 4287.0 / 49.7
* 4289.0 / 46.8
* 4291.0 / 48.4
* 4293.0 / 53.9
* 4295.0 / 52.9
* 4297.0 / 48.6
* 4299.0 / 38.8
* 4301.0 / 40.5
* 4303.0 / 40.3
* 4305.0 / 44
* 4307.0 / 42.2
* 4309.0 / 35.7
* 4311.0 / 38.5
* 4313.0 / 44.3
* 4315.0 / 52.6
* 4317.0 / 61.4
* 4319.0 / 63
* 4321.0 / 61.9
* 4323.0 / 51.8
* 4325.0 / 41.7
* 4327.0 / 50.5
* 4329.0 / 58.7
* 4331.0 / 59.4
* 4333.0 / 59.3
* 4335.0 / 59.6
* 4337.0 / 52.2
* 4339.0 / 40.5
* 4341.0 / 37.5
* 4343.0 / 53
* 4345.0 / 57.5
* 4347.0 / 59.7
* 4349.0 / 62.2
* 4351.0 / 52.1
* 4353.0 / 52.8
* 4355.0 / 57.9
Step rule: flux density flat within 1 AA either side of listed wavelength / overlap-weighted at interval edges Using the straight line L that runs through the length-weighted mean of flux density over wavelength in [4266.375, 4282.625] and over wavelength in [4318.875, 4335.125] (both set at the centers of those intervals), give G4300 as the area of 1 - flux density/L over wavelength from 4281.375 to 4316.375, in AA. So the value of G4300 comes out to 4.72 AA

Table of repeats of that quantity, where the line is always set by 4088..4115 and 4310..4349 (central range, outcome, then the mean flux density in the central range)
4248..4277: 0.5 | 52.8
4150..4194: -2.2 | 57.4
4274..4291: 0.5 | 51.9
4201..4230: -0.6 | 55.2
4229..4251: -0.4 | 55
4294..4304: 1.7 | 44.2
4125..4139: -0.5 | 57.1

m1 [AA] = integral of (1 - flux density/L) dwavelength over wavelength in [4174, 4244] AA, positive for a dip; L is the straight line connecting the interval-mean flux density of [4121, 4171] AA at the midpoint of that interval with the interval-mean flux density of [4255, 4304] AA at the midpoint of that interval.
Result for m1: -1.4 AA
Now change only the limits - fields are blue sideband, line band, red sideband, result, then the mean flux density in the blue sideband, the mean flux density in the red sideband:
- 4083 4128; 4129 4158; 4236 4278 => -0.5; 56.9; 53.6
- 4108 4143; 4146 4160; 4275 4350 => -0.3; 58.2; 50.8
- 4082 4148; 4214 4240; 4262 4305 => -0.8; 56.8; 50.3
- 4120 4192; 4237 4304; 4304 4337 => 2.0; 57.4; 51.6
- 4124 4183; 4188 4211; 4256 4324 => -0.4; 57.6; 50.4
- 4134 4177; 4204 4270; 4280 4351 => -1.3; 57.7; 50.5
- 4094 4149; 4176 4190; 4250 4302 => -0.6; 56.3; 51.5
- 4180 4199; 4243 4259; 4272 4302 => -0.7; 56.2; 49.9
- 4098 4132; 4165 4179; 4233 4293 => -0.4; 56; 53.2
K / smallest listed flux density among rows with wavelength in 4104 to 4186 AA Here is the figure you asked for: 49.5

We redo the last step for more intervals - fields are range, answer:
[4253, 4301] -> 38.8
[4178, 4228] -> 34.5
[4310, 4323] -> 38.5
